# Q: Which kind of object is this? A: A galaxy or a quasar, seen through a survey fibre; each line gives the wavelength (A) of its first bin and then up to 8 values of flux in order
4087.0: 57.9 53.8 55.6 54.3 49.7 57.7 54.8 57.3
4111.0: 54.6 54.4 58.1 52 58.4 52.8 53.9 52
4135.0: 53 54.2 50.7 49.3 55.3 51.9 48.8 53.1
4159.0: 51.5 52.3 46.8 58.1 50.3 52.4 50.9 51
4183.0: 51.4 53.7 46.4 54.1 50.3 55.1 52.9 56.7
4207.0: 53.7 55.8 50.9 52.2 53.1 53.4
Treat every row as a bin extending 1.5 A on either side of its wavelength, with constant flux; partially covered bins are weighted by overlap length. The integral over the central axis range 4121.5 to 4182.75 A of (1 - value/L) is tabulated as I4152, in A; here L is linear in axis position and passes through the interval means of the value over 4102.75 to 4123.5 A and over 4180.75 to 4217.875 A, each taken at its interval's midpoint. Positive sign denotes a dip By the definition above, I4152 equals 2.2 A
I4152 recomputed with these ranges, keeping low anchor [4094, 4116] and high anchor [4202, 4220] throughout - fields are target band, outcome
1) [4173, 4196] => 1.16 A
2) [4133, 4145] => 0.56 A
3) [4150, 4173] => 1.11 A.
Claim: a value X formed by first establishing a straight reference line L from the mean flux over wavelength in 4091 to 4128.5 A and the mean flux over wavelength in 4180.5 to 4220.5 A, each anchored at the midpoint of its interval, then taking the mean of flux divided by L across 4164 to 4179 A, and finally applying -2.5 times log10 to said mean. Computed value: 0.03 mag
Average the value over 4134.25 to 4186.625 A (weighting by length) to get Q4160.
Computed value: 51.9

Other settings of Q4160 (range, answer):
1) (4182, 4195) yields 51.3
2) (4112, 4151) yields 53.6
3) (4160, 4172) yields 51.9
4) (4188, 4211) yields 53.2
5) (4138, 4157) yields 51.7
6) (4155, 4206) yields 52.2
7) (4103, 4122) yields 55.3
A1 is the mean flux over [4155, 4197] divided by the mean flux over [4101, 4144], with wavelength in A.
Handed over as 0.95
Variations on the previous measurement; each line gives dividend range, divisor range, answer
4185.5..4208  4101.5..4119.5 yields 0.95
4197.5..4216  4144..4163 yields 1.04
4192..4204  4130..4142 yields 1.02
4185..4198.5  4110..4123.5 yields 0.93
